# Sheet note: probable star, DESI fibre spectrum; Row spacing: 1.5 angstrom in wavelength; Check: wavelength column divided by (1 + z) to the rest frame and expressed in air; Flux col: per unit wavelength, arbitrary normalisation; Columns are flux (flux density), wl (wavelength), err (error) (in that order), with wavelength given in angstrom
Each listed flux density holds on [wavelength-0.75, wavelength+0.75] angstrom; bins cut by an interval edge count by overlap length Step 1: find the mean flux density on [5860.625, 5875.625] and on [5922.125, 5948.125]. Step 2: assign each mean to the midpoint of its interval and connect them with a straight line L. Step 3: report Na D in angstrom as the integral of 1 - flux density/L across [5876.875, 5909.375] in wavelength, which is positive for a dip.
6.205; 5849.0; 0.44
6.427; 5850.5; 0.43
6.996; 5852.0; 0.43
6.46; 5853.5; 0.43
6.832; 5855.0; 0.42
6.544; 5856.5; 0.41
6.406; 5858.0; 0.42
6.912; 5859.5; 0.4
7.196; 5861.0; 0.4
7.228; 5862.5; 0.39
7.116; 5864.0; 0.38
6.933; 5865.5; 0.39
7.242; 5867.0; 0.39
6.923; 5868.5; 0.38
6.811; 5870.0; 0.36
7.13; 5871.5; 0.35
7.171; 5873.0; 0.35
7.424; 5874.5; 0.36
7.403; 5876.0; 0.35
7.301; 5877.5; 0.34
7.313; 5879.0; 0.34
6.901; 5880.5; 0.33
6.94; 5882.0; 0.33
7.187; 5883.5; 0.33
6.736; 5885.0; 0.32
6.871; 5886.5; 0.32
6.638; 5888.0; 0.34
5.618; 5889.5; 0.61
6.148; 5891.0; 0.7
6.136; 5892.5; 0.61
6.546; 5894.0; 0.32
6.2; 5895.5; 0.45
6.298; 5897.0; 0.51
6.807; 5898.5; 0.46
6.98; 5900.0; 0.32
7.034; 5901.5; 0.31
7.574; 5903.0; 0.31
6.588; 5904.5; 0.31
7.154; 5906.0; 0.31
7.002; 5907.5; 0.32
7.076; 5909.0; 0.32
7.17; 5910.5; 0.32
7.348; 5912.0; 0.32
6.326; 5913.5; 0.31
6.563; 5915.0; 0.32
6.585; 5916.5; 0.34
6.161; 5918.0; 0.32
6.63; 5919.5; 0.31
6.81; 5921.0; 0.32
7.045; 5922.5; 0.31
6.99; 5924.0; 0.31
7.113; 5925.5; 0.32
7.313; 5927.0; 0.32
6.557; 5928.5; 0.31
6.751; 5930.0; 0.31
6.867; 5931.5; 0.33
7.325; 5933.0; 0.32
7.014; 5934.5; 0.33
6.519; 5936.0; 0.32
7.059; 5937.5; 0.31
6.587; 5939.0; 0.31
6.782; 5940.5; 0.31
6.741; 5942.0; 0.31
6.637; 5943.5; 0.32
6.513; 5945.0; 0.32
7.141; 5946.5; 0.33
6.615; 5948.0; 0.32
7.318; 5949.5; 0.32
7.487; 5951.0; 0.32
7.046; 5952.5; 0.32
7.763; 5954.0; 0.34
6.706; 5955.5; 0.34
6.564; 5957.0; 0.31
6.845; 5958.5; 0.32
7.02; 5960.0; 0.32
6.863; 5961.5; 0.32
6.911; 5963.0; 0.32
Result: 1.2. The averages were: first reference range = 7.12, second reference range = 6.87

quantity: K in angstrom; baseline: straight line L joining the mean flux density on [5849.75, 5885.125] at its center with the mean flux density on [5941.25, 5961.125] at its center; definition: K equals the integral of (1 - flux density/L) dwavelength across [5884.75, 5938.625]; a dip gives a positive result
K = 1.6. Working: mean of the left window 6.98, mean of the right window 6.95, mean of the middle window 6.76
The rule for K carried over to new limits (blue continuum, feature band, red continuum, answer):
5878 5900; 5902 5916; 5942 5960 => -0.5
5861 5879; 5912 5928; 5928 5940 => 0.3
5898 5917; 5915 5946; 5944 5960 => 0.8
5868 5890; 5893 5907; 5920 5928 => 0.4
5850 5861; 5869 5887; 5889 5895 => -2.1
